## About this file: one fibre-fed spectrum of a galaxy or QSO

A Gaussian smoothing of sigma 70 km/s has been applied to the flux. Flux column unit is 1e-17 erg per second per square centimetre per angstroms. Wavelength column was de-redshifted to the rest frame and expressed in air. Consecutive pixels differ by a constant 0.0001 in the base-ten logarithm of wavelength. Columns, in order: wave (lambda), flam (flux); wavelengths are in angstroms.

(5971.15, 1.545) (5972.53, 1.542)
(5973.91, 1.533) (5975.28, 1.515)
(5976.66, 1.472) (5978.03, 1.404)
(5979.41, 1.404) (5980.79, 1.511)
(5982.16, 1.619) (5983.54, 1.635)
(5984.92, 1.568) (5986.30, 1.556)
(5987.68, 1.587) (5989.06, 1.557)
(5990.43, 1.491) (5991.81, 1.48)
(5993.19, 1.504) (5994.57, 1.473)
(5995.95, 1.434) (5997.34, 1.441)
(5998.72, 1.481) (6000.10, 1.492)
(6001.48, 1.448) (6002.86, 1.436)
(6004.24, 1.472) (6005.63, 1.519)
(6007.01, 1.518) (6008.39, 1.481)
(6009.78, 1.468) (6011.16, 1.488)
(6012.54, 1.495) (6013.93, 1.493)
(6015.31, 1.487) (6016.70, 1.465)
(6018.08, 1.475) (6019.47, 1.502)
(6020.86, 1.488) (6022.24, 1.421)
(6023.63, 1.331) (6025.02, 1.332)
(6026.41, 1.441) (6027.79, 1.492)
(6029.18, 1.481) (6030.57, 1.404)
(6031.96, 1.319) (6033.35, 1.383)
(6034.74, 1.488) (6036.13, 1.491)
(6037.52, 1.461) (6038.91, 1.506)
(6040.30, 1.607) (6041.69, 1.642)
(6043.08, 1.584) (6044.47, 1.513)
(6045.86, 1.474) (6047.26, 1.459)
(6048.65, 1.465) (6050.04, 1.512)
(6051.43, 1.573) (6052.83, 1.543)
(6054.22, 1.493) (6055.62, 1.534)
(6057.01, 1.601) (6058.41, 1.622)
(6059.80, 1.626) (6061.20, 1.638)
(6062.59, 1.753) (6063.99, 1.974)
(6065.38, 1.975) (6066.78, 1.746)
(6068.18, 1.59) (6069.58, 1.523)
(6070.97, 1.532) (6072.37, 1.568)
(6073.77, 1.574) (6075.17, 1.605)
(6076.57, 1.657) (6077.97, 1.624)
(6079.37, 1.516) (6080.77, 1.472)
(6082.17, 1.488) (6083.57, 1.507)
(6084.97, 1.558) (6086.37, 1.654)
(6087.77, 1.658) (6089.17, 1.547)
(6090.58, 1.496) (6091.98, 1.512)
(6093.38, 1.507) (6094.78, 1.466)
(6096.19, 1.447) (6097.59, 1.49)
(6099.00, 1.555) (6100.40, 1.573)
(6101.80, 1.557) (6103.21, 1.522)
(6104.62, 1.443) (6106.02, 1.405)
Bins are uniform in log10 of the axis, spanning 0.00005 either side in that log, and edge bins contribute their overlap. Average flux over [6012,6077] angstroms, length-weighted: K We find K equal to 1.54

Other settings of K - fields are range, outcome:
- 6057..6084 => 1.63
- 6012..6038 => 1.44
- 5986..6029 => 1.48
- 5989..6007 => 1.48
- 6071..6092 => 1.56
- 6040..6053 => 1.53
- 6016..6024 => 1.45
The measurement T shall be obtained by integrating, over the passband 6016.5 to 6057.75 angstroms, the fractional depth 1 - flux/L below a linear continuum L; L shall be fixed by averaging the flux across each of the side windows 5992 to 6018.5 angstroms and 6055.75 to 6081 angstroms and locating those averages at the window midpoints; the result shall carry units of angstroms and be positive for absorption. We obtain 2.1 angstroms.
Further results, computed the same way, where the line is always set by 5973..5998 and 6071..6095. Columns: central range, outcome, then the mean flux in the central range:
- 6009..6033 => 1.3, 1.44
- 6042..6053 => 0.1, 1.52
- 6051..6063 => -0.4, 1.59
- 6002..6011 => 0.2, 1.48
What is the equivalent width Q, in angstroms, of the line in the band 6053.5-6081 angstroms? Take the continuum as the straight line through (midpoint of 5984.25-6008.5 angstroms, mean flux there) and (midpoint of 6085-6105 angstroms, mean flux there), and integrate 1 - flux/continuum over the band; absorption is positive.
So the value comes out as -2.0 angstroms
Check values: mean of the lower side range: 1.5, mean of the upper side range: 1.53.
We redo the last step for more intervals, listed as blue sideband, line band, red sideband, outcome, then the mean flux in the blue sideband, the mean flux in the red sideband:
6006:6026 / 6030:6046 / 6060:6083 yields 0.4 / 1.46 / 1.64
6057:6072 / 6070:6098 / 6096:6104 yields 1.0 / 1.69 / 1.53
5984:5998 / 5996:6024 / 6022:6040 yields 0.0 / 1.51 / 1.43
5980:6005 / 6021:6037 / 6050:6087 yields 1.4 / 1.51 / 1.61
